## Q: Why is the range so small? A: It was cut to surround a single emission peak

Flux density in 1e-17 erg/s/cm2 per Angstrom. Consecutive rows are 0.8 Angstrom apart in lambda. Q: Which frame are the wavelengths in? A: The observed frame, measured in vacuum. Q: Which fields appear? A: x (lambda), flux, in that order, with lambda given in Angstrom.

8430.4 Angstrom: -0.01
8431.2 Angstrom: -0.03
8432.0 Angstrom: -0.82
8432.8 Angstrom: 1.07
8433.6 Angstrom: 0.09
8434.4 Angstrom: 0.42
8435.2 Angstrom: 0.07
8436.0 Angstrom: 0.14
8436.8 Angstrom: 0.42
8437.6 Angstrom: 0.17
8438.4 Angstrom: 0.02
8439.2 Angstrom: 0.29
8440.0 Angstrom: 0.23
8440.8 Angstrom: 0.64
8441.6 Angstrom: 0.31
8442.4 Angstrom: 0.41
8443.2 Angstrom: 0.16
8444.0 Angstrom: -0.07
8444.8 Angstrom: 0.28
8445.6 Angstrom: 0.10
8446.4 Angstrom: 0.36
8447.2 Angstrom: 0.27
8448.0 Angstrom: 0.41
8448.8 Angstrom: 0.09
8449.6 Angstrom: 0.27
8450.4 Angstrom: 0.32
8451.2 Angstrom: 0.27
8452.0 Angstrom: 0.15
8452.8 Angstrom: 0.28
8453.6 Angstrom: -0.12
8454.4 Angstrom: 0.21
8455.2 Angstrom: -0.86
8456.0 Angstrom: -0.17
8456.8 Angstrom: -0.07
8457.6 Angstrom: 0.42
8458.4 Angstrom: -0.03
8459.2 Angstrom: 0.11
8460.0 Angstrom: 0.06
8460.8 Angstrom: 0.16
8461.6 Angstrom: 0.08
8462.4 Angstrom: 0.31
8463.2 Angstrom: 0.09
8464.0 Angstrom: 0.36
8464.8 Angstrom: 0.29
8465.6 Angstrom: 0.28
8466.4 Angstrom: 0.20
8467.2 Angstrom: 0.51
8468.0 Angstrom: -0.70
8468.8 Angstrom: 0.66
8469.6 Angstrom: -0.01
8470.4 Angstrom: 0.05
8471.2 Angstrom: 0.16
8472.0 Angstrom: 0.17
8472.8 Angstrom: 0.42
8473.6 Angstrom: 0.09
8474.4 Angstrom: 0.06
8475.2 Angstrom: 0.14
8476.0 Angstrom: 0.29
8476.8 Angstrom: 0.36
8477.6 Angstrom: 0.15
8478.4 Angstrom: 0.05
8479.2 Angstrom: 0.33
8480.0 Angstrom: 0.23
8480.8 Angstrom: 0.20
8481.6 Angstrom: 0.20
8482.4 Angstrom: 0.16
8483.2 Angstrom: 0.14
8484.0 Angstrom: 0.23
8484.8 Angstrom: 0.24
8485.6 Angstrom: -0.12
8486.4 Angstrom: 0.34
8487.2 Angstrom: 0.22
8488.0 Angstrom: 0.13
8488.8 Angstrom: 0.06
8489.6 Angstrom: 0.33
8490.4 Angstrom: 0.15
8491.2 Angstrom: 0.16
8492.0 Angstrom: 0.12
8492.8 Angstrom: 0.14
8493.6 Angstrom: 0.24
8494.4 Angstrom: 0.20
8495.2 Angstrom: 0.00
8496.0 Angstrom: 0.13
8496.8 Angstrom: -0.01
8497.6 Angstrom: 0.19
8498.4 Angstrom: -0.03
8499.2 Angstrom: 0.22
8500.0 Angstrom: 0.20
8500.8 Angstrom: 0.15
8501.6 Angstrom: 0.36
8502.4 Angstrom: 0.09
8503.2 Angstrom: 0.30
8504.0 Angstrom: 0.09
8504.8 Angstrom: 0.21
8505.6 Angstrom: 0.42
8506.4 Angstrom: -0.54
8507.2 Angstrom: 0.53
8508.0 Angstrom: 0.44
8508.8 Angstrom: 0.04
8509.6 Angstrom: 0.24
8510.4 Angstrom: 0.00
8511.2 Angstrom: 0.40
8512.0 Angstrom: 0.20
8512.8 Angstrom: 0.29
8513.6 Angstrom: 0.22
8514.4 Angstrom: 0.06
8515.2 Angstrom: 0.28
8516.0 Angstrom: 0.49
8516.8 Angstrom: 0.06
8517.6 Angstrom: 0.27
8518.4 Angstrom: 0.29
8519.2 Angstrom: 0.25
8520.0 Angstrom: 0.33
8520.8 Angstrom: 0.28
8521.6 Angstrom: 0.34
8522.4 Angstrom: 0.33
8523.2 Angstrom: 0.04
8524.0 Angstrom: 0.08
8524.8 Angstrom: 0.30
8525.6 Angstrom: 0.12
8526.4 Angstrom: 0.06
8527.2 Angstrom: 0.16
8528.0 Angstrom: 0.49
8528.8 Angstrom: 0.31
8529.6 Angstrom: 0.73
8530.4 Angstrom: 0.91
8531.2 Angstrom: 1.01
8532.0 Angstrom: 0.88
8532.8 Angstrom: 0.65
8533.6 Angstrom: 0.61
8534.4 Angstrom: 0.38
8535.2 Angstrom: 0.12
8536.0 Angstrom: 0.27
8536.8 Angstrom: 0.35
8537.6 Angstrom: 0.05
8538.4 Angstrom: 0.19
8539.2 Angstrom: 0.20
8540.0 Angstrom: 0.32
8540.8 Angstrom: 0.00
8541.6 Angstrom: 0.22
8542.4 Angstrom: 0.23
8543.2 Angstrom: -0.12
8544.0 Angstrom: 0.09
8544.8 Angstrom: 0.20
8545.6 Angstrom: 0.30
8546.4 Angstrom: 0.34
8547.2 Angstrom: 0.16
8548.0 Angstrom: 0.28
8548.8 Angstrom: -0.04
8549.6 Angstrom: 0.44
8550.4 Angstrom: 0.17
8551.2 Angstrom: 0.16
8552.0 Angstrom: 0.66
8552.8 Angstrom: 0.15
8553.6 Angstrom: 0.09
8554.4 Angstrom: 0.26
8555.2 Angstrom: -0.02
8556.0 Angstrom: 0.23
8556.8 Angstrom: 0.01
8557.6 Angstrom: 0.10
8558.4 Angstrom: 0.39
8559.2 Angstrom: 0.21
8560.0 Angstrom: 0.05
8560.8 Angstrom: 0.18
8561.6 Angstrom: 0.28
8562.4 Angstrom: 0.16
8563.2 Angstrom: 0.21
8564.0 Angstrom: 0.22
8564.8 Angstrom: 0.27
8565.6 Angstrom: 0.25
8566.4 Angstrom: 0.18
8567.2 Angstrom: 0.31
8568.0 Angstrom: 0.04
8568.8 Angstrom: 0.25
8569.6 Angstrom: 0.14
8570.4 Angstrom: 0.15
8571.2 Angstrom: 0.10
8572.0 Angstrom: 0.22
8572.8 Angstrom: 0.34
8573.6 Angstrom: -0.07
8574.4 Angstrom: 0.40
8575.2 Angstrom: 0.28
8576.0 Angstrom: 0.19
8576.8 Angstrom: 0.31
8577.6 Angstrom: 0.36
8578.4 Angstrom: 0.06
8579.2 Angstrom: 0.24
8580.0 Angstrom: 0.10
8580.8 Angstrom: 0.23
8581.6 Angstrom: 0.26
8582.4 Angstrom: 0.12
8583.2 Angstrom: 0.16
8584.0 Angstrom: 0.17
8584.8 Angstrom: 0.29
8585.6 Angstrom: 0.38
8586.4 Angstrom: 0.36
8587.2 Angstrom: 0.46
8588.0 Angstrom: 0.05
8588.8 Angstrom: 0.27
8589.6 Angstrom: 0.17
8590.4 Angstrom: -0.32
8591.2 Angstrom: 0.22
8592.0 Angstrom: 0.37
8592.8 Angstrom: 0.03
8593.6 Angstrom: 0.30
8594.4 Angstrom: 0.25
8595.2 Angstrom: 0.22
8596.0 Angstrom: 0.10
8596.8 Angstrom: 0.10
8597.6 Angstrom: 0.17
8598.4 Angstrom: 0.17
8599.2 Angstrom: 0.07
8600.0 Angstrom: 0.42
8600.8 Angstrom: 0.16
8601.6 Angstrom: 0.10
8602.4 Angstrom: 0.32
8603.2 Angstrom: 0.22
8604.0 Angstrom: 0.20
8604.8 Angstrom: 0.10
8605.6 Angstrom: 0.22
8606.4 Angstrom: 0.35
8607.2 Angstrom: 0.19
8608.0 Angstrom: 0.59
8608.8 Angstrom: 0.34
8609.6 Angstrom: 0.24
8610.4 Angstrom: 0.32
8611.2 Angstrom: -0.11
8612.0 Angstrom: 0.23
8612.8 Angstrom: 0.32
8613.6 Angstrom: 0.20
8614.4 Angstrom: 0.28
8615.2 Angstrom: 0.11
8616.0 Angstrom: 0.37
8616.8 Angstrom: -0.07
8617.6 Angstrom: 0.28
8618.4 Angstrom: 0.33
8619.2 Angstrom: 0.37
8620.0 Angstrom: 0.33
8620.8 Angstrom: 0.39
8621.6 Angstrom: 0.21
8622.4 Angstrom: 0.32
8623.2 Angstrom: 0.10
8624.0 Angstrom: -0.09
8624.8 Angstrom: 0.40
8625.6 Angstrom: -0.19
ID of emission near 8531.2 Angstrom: Hgamma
